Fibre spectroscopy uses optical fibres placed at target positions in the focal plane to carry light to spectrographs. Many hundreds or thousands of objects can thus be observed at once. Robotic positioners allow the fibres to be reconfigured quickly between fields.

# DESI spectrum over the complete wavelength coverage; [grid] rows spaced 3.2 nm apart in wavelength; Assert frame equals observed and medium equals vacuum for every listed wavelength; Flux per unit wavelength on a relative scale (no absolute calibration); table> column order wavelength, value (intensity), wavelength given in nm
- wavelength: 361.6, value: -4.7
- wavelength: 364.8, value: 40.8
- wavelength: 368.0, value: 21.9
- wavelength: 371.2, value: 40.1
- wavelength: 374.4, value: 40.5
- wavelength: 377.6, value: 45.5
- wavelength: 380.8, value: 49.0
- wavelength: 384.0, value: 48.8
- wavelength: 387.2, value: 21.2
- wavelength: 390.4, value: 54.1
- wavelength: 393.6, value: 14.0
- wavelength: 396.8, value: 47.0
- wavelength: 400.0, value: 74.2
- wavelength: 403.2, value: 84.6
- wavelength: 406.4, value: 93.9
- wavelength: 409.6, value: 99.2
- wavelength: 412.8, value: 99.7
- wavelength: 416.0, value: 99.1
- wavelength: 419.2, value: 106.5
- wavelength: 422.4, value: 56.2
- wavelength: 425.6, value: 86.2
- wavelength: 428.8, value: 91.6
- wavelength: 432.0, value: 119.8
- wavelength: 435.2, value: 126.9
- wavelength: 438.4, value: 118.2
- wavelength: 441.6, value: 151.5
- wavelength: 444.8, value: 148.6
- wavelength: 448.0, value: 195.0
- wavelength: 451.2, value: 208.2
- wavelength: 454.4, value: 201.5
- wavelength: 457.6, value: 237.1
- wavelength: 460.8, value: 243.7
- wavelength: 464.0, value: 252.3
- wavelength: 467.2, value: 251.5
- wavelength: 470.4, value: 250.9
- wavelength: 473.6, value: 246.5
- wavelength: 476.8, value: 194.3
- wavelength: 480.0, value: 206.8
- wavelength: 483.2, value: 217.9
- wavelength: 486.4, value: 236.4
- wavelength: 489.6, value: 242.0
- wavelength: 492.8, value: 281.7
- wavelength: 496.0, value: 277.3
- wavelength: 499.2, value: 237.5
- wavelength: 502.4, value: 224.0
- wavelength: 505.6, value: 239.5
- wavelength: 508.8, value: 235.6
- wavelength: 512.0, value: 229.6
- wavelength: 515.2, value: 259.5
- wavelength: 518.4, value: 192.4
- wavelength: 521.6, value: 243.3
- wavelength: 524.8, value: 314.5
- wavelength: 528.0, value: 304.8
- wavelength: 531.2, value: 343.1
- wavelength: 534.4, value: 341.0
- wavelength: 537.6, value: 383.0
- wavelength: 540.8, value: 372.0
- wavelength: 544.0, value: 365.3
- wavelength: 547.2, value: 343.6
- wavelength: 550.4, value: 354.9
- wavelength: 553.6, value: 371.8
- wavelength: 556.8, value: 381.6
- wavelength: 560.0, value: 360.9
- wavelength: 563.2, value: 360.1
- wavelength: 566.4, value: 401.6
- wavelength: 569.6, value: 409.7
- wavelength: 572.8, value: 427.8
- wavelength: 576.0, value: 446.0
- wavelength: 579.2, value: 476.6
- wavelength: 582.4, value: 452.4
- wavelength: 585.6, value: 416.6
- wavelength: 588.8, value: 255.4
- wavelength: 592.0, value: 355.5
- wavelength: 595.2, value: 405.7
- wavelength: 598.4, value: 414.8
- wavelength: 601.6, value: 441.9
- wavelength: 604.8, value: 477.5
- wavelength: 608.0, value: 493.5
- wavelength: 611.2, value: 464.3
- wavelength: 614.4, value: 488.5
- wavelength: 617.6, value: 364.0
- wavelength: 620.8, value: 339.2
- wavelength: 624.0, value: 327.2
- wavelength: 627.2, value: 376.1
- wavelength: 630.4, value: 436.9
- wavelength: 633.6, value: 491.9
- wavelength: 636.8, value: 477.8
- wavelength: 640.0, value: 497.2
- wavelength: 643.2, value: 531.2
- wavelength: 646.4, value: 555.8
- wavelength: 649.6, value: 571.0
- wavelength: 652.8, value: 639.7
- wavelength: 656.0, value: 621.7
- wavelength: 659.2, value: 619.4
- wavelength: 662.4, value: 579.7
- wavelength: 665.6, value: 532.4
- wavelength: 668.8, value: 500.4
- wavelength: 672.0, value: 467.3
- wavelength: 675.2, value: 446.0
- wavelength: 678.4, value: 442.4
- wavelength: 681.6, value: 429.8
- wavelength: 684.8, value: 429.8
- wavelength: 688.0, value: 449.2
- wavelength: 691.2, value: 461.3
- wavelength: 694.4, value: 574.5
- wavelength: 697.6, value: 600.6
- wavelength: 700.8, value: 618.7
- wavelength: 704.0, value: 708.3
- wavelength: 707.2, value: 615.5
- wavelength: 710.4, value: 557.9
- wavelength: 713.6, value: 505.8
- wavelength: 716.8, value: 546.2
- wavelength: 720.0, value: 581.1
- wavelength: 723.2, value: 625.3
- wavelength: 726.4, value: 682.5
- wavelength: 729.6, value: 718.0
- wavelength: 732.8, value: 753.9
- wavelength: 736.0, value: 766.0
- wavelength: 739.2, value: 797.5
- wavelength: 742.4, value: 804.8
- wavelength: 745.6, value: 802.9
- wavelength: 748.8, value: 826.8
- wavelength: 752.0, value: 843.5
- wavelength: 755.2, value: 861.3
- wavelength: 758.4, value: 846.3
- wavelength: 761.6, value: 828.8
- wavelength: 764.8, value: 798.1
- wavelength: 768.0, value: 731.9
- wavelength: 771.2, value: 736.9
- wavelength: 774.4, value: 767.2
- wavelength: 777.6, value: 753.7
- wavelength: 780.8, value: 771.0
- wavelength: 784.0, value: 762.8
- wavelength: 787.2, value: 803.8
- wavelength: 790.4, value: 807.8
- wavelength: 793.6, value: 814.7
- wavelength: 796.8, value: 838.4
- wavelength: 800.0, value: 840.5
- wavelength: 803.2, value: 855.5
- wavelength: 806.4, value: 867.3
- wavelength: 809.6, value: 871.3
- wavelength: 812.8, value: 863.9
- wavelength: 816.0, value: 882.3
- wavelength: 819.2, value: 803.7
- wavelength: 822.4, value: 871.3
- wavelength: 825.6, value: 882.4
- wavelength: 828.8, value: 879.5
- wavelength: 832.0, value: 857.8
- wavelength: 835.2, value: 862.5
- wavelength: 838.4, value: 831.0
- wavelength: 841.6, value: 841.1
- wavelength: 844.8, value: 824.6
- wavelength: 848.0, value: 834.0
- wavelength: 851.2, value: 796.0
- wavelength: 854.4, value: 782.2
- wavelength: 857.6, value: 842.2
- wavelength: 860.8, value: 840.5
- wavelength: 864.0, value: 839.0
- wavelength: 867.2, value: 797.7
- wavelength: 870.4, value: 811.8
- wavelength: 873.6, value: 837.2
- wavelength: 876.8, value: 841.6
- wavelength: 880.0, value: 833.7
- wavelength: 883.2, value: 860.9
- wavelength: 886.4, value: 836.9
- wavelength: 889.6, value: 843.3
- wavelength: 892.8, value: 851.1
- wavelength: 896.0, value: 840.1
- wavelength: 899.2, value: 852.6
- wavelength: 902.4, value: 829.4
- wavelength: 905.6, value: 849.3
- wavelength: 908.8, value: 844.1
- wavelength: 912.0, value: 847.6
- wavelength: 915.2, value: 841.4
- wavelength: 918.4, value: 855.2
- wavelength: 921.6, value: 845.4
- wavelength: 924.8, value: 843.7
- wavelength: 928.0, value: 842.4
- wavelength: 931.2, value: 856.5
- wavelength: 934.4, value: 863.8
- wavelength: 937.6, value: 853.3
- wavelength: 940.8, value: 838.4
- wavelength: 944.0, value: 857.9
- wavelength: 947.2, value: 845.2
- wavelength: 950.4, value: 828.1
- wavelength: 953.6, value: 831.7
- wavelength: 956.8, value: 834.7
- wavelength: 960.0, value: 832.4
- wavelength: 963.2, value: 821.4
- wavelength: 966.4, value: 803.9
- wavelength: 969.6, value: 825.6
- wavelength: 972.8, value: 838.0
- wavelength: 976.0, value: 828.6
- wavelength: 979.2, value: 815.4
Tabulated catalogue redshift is 0.000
